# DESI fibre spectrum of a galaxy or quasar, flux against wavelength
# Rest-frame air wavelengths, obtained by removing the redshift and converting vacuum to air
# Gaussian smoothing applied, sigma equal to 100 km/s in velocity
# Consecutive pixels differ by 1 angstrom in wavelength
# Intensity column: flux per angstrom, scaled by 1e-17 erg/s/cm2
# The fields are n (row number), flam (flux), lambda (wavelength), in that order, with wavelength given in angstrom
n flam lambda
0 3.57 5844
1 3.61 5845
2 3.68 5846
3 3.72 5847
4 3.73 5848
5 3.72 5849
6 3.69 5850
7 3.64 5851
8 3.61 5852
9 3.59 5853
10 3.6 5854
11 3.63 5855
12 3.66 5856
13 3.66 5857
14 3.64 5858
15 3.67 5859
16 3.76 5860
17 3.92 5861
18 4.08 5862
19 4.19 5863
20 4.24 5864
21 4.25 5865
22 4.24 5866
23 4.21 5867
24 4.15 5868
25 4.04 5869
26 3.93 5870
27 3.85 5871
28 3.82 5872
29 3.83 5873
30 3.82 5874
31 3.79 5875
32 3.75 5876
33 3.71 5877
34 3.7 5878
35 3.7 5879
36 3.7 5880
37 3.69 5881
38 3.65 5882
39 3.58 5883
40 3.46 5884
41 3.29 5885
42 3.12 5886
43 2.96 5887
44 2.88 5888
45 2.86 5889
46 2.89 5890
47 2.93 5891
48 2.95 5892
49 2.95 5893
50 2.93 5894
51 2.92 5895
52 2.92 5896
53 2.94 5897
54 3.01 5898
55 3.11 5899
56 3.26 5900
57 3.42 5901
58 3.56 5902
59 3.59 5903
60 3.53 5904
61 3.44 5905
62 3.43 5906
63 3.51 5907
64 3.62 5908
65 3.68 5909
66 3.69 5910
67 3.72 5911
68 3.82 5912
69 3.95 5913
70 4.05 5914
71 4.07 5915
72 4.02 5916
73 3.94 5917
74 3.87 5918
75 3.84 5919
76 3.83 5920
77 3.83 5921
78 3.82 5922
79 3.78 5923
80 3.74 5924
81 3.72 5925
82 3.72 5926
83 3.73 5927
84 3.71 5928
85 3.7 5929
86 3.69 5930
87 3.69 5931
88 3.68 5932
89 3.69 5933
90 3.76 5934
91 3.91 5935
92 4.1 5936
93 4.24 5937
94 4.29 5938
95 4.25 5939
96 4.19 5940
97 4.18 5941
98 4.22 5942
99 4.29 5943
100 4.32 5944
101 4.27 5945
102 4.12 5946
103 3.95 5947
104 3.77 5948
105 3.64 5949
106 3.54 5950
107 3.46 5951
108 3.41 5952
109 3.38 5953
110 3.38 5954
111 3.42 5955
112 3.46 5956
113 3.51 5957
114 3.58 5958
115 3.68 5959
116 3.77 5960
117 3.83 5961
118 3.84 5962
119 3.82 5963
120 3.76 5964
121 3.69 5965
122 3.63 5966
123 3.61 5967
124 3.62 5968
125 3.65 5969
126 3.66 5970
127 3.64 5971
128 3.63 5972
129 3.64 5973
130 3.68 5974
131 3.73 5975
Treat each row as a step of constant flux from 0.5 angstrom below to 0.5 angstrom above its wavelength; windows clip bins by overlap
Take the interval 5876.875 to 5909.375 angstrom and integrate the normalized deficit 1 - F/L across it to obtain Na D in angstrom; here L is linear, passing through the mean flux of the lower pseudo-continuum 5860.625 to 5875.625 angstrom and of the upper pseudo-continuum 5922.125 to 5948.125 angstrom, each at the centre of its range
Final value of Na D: 5.7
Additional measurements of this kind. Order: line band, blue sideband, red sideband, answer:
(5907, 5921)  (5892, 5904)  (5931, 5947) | -1.3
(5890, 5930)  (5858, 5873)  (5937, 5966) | 3.8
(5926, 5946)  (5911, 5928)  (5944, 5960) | -1.3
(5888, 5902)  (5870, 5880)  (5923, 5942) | 2.9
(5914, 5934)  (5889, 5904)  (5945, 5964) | -2.6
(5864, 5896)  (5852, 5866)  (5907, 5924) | 2.5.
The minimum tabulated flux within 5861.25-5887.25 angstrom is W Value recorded 2.96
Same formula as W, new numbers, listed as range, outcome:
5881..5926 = 2.86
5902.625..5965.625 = 3.38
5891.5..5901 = 2.92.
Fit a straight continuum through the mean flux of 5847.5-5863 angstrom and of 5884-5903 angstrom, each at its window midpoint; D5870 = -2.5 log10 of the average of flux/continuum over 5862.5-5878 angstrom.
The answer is -0.15 mag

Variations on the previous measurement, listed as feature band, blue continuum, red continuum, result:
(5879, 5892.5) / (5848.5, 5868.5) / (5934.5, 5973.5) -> 0.18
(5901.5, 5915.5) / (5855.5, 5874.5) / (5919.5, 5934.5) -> 0.03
